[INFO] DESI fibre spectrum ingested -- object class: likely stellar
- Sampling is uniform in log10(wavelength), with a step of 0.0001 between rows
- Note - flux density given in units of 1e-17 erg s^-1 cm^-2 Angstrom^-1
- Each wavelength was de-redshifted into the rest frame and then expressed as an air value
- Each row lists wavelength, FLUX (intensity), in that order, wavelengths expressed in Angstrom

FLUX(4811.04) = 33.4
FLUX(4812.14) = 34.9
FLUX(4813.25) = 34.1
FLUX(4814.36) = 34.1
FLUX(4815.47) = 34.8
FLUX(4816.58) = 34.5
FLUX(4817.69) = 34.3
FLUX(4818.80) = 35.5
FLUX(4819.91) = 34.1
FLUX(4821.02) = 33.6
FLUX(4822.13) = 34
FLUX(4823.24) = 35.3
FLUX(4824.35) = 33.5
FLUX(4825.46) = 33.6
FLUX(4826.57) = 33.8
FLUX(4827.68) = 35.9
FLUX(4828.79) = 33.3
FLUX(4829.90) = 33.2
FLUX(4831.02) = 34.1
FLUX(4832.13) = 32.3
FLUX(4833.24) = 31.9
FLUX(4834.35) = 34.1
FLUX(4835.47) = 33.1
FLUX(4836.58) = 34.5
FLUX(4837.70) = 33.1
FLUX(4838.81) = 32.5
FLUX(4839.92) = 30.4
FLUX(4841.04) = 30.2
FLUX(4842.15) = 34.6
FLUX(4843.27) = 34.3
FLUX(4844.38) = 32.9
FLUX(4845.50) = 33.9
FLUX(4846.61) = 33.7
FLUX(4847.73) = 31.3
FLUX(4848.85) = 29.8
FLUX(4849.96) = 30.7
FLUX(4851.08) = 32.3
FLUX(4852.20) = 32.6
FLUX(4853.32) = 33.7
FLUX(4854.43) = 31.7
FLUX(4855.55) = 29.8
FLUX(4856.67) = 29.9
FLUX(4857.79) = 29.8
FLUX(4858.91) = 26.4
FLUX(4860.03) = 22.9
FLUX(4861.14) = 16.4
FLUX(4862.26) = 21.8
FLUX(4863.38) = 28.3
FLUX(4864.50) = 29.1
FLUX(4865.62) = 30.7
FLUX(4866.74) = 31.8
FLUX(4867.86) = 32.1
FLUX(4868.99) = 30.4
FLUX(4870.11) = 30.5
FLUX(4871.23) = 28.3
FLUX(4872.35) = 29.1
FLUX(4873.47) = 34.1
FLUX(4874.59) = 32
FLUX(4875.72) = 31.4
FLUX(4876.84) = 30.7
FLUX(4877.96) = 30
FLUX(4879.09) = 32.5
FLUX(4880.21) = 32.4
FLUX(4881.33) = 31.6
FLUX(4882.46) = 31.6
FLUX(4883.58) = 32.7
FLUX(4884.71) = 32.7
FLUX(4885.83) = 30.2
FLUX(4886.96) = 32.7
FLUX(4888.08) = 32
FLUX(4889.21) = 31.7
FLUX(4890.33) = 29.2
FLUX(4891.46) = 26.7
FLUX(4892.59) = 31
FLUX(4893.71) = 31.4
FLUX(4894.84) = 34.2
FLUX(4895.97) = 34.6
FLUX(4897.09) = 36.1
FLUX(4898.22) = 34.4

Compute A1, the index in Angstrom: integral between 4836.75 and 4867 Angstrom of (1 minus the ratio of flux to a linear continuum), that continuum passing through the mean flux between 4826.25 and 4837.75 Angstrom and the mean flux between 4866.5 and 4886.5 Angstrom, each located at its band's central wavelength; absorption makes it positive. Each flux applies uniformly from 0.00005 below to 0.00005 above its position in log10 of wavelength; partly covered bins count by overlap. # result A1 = 2.2 Angstrom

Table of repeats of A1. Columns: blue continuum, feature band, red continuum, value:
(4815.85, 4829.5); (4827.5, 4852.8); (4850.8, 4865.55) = -1.27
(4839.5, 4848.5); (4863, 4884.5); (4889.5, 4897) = 0.60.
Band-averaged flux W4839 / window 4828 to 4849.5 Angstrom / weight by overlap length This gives 32.8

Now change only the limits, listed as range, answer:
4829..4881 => 30.9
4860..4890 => 30.1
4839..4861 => 30.8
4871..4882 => 31.3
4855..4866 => 26.4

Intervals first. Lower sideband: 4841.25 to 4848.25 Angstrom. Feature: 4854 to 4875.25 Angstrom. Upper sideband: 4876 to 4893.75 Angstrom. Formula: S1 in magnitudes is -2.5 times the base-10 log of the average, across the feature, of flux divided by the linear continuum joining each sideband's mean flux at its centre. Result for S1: 0.13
